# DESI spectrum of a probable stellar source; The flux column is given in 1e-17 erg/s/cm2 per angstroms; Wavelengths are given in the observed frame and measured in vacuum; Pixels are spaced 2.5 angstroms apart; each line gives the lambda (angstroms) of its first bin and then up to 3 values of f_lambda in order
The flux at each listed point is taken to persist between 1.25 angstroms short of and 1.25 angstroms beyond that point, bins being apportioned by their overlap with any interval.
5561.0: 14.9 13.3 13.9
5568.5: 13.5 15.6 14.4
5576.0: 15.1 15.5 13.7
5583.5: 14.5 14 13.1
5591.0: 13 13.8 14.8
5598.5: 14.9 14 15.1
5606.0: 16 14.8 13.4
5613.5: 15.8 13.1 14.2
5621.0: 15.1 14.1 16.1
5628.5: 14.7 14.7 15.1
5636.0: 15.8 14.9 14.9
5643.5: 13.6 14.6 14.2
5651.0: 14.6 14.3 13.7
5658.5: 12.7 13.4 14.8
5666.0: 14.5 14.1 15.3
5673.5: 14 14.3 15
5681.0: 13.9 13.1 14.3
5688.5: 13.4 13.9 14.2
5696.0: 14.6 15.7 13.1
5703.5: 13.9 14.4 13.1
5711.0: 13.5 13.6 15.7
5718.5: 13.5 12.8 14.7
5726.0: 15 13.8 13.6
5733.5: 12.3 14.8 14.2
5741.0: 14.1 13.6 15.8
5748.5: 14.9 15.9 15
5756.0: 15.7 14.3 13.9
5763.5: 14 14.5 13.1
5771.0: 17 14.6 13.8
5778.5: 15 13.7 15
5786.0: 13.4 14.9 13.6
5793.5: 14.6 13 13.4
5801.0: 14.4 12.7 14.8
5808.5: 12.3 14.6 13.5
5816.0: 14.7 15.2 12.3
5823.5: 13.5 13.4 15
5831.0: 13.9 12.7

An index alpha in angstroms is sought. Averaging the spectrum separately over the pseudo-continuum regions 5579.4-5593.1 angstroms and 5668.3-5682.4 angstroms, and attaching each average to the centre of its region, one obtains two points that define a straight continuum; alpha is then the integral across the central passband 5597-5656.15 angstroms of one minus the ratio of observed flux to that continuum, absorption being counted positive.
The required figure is -2.7 angstroms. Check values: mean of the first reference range 13.7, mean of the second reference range 14.4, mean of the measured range 14.7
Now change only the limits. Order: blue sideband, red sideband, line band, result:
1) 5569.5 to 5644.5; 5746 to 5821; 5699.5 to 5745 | 1.6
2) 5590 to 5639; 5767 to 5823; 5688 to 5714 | 0.7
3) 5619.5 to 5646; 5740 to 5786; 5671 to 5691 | 1.0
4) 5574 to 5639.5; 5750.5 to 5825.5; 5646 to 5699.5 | 0.9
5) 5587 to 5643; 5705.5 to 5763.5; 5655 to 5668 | 0.6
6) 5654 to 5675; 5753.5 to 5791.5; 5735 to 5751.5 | -0.4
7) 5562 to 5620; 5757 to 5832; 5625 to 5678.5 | -0.9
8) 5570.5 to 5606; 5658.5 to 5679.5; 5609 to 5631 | -0.3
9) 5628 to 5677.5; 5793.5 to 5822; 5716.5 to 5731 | 0.1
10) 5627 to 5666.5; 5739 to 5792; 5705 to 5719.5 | 0.5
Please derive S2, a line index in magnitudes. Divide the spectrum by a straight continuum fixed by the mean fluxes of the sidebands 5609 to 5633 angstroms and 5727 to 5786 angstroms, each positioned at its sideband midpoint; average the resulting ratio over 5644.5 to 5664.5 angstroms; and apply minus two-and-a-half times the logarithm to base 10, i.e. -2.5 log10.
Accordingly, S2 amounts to 0.041 mag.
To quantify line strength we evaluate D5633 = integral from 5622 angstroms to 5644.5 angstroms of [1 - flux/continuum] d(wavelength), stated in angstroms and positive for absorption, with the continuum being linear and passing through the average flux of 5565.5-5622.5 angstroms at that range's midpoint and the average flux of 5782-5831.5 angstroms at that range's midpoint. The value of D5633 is -0.9 angstroms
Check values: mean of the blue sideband 14.4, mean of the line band 14.9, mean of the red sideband 13.9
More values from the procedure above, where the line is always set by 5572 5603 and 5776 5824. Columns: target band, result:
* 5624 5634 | -0.6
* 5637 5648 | -0.3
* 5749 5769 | -0.9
